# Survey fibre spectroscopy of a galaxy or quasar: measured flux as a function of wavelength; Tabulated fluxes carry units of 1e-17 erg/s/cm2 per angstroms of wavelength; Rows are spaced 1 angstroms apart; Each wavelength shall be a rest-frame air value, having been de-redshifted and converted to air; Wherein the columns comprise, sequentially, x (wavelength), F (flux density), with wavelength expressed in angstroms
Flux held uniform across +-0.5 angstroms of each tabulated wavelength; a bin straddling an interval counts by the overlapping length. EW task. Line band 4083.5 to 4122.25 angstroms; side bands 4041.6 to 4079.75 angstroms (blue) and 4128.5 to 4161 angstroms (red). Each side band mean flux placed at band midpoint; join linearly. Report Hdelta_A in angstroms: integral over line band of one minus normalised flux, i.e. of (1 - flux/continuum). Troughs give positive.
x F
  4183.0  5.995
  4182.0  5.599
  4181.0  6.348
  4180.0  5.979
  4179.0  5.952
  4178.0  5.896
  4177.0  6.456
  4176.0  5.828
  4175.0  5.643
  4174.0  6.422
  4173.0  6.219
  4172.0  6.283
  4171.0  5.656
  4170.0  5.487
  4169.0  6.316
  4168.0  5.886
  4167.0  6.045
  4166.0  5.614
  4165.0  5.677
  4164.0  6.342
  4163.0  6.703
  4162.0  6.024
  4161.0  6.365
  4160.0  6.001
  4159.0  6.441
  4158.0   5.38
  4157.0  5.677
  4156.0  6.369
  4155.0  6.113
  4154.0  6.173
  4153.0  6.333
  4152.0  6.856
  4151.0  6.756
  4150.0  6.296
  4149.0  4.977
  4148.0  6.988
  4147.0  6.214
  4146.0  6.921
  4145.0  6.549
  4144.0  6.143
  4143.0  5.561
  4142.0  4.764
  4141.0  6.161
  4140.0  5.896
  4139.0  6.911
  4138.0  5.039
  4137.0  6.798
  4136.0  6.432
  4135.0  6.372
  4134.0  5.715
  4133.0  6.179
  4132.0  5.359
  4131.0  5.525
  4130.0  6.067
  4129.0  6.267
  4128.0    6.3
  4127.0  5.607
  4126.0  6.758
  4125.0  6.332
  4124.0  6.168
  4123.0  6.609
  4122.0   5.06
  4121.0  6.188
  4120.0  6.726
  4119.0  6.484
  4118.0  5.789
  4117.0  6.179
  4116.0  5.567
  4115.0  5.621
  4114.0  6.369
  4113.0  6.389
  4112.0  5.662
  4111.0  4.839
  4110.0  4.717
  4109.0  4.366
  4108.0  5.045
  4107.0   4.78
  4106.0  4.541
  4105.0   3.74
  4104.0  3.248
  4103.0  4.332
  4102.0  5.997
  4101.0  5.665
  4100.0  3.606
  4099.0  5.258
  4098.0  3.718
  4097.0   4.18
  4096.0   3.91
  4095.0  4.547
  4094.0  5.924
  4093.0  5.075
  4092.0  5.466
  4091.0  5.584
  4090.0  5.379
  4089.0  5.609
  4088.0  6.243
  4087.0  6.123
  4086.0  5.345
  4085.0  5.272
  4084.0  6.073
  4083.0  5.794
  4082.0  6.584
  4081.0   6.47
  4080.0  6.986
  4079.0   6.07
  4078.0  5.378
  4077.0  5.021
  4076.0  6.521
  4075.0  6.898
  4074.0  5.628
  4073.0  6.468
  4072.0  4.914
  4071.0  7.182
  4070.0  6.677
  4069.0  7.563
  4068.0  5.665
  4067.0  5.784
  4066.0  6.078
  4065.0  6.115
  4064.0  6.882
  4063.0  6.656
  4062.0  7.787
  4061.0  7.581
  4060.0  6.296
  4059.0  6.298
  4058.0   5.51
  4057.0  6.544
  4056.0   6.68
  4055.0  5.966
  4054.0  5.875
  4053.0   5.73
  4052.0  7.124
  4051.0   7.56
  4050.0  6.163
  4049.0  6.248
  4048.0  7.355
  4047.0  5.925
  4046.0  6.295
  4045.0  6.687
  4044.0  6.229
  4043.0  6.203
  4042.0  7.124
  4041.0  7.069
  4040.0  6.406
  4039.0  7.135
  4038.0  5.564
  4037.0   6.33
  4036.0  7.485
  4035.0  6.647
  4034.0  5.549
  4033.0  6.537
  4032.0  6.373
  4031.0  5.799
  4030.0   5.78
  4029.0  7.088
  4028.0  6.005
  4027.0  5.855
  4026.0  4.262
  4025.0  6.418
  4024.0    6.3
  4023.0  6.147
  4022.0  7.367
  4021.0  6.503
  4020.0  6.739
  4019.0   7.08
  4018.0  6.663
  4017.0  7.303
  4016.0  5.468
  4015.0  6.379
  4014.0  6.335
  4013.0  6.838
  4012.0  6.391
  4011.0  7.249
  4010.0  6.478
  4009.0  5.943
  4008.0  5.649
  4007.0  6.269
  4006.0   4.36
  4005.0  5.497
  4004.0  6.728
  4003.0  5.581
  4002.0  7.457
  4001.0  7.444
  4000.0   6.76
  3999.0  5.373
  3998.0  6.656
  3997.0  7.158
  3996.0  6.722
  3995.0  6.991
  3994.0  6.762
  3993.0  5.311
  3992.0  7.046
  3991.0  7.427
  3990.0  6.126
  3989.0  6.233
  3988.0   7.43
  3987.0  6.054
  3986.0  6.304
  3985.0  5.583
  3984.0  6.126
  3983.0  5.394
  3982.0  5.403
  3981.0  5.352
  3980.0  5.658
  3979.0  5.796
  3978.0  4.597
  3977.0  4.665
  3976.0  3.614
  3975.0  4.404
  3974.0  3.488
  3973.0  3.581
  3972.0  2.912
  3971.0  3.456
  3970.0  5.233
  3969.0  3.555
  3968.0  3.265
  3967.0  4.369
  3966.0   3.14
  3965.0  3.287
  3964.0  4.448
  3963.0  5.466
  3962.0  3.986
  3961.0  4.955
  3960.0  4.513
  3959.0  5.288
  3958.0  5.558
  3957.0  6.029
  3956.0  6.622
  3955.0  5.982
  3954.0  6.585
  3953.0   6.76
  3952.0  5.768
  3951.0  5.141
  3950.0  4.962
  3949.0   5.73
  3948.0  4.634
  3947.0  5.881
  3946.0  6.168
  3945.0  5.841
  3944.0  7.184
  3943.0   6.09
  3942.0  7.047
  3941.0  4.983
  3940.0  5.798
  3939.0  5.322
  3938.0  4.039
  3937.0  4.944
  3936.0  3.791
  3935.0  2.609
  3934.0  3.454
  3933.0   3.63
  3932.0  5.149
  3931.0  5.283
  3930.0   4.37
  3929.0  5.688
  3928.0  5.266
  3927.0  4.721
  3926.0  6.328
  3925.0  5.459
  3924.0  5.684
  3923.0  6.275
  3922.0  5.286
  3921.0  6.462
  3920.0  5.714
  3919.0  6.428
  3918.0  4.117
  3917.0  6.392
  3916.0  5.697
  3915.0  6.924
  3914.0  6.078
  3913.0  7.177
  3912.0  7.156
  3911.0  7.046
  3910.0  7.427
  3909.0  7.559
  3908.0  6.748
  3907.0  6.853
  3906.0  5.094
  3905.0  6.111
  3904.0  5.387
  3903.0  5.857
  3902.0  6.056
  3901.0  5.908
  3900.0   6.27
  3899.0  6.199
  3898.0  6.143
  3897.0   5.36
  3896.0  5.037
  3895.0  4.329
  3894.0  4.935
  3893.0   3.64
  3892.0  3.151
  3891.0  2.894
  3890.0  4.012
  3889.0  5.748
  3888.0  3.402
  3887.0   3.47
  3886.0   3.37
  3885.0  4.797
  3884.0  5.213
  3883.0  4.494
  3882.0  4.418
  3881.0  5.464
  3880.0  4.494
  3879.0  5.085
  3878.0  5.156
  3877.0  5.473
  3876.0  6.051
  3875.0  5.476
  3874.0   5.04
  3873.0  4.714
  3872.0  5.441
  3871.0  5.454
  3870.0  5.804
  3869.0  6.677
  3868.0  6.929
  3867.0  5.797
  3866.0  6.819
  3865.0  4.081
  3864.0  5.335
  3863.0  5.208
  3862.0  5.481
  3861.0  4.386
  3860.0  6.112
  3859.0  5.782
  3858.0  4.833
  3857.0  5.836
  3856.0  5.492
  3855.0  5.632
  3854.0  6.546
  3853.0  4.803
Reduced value 6.2 angstroms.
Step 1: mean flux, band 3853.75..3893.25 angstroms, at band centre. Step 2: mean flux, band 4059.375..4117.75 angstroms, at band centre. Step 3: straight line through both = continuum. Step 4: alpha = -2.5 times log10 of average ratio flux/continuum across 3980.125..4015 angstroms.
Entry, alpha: -0.17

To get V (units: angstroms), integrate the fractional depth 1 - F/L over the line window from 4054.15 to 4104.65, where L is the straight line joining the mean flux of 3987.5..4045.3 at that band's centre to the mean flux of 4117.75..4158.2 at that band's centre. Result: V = 3.8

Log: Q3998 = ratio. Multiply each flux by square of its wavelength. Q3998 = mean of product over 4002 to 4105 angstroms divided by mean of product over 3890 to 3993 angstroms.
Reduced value 1.20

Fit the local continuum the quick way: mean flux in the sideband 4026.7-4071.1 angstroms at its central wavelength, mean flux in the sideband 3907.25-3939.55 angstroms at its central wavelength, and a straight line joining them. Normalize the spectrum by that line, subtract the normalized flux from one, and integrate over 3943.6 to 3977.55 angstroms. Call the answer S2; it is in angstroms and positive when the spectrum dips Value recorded 5.5 angstroms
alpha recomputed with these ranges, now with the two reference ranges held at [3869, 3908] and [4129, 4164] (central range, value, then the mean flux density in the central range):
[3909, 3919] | -0.24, 6.5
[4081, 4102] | 0.11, 5.31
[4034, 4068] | -0.13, 6.5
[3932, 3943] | 0.14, 4.66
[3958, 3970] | 0.24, 4.31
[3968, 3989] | 0.11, 4.92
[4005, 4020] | -0.13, 6.3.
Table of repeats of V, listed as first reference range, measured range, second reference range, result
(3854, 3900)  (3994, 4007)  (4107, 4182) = -2.1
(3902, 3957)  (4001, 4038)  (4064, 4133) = -4.1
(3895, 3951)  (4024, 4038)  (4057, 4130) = -1.0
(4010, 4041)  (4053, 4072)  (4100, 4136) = -1.1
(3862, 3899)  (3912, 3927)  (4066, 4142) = -2.6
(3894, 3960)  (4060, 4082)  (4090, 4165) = -2.7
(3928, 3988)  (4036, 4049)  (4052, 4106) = -2.4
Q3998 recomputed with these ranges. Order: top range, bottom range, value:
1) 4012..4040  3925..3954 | 1.26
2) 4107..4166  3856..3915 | 1.25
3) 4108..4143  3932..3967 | 1.25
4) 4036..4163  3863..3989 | 1.23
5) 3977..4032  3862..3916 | 1.21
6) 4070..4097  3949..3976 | 1.30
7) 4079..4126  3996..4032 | 0.90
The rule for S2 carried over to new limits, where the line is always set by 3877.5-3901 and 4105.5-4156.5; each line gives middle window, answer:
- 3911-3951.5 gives -4.9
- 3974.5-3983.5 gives 0.3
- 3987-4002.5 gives -4.3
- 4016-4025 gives -2.2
